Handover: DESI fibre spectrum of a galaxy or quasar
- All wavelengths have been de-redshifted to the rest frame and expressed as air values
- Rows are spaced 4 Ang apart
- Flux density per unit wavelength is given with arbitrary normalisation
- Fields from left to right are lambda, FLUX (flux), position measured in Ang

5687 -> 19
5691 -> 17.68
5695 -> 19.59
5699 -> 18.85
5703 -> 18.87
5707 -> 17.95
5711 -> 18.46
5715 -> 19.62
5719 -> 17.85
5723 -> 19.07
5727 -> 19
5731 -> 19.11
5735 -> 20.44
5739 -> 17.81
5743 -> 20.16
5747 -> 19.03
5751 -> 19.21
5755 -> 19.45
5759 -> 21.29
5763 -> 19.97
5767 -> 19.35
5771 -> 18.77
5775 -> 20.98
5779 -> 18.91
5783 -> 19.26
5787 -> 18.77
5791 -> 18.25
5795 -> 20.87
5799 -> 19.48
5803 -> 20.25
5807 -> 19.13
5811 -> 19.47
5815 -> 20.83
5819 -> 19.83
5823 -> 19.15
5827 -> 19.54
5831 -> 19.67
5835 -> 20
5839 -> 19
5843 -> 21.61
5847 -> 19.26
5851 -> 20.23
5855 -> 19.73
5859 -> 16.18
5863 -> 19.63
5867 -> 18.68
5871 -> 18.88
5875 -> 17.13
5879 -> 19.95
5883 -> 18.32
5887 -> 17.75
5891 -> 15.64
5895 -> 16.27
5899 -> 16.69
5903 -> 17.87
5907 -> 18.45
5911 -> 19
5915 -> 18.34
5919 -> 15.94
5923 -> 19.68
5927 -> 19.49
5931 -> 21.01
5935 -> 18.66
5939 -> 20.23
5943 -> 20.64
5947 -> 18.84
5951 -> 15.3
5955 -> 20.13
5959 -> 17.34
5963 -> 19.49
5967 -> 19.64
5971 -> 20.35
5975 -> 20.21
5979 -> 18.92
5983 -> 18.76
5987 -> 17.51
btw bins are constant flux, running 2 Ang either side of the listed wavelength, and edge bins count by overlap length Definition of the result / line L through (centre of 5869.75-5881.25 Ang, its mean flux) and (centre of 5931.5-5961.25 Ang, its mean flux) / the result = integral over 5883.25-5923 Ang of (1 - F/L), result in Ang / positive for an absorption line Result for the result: 2.6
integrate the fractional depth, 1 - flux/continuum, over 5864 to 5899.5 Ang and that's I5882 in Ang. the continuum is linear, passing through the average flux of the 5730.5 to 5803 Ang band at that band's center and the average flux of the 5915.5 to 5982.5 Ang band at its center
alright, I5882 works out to 2.7 Ang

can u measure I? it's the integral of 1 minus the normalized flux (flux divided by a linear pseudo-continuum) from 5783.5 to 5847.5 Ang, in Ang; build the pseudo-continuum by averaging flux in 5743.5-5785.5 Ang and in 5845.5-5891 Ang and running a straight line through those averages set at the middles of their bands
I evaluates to -2.0 Ang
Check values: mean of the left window 19.6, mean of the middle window 19.7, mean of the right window 18.6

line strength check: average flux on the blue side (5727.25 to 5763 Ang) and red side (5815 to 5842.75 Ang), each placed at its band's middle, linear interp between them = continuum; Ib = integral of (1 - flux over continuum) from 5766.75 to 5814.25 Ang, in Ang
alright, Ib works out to 0.4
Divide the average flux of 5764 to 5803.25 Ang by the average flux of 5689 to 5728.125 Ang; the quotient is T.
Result 1.0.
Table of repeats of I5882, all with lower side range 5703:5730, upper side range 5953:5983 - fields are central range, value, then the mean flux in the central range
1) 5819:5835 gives -0.5 Ang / 19.6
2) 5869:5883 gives 0.4 Ang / 18.6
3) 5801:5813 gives -0.4 Ang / 19.6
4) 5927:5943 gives -0.6 Ang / 20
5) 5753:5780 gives -1.5 Ang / 19.9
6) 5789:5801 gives -0.4 Ang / 19.5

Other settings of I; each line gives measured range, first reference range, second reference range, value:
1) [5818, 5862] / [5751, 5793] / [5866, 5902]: -2.6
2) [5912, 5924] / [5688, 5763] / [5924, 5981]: 0.8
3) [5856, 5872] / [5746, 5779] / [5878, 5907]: -0.4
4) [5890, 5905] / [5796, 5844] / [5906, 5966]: 1.9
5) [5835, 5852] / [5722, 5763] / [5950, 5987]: -0.7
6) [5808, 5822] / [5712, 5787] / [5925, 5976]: -0.4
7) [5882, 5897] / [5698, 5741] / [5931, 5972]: 1.7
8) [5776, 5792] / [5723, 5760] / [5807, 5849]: 0.5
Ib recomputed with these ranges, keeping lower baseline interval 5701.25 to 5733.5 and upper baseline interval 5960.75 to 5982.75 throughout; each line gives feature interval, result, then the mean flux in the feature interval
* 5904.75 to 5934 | 0.9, 18.8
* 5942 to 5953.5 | 0.8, 18.1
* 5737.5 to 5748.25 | -0.1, 19.1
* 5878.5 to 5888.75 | 0.4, 18.5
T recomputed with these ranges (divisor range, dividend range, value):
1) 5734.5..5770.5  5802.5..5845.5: 1.01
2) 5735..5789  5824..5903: 0.96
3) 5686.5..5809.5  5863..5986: 0.97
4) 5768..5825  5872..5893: 0.91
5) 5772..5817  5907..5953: 0.96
